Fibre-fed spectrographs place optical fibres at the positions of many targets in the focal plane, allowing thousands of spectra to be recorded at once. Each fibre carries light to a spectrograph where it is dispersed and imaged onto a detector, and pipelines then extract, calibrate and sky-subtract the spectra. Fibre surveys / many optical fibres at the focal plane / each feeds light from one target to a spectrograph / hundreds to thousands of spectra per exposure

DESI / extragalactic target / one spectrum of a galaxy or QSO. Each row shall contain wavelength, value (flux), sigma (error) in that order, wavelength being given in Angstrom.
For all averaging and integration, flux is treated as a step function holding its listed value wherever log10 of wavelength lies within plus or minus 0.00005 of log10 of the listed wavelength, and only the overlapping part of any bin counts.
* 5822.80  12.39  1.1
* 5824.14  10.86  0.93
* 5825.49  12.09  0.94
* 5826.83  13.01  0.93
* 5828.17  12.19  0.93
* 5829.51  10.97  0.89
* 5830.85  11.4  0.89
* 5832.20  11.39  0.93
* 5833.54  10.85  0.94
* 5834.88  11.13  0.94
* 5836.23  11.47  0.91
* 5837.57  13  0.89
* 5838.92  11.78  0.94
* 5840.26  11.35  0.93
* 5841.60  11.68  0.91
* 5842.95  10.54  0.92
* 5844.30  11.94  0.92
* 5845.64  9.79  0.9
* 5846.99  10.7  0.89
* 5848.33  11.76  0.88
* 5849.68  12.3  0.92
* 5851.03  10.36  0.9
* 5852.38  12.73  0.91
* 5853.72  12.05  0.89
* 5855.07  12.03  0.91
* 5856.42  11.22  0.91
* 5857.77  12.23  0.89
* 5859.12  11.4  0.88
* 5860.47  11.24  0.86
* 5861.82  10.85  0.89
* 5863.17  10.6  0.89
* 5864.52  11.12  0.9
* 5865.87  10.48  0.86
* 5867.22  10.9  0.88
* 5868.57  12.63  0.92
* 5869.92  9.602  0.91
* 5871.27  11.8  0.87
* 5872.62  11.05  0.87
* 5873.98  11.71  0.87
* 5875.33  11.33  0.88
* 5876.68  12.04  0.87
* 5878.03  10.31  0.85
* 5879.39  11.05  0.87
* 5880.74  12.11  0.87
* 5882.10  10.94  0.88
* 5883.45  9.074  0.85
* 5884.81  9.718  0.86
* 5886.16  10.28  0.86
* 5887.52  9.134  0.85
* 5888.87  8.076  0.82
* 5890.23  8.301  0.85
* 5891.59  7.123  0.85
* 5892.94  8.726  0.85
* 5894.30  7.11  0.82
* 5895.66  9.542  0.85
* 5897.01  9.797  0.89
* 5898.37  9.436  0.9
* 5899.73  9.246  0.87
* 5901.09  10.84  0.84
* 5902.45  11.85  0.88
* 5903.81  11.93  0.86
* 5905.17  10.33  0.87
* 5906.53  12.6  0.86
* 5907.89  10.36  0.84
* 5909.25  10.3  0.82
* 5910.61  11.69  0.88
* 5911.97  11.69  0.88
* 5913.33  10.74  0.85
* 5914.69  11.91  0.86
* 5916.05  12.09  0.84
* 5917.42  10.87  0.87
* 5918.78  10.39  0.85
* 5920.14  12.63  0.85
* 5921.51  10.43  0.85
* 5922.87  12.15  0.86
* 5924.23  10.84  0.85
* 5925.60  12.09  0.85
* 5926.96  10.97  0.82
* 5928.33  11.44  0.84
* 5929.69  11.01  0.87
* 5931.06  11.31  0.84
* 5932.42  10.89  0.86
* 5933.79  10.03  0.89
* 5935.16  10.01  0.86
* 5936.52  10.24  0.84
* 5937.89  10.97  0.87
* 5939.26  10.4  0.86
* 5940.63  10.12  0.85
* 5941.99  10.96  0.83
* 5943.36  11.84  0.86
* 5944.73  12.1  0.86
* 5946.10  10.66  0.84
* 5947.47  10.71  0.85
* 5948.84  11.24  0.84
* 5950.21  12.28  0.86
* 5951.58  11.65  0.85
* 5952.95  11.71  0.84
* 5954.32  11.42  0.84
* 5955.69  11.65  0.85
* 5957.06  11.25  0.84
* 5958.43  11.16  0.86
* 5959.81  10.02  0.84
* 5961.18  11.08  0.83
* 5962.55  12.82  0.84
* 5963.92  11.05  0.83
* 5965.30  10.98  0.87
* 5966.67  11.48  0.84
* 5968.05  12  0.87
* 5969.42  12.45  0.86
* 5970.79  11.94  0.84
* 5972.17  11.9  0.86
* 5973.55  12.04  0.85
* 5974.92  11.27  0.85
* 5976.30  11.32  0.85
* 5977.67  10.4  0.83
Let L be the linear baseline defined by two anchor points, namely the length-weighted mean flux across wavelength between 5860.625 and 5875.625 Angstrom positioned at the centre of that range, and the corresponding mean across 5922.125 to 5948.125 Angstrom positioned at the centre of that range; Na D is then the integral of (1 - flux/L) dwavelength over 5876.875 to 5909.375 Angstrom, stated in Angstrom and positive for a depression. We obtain 3.25 Angstrom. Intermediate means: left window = 11.1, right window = 11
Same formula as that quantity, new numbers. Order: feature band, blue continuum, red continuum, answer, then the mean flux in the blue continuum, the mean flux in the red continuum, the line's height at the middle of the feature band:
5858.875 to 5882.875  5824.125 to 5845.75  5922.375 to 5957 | 0.5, 11.6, 11.1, 11.4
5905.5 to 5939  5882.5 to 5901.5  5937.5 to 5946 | -3.0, 9.03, 11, 10.3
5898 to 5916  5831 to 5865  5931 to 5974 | 0.4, 11.4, 11.3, 11.3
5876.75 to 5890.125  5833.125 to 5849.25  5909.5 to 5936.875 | 1.4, 11.4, 11.2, 11.3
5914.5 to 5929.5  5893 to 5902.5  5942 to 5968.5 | -1.6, 9.48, 11.4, 10.3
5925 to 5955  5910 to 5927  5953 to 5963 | 0.8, 11.4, 11.3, 11.4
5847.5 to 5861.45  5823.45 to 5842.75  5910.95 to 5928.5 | -0.2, 11.6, 11.4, 11.6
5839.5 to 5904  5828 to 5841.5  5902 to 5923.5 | 4.5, 11.5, 11.4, 11.5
